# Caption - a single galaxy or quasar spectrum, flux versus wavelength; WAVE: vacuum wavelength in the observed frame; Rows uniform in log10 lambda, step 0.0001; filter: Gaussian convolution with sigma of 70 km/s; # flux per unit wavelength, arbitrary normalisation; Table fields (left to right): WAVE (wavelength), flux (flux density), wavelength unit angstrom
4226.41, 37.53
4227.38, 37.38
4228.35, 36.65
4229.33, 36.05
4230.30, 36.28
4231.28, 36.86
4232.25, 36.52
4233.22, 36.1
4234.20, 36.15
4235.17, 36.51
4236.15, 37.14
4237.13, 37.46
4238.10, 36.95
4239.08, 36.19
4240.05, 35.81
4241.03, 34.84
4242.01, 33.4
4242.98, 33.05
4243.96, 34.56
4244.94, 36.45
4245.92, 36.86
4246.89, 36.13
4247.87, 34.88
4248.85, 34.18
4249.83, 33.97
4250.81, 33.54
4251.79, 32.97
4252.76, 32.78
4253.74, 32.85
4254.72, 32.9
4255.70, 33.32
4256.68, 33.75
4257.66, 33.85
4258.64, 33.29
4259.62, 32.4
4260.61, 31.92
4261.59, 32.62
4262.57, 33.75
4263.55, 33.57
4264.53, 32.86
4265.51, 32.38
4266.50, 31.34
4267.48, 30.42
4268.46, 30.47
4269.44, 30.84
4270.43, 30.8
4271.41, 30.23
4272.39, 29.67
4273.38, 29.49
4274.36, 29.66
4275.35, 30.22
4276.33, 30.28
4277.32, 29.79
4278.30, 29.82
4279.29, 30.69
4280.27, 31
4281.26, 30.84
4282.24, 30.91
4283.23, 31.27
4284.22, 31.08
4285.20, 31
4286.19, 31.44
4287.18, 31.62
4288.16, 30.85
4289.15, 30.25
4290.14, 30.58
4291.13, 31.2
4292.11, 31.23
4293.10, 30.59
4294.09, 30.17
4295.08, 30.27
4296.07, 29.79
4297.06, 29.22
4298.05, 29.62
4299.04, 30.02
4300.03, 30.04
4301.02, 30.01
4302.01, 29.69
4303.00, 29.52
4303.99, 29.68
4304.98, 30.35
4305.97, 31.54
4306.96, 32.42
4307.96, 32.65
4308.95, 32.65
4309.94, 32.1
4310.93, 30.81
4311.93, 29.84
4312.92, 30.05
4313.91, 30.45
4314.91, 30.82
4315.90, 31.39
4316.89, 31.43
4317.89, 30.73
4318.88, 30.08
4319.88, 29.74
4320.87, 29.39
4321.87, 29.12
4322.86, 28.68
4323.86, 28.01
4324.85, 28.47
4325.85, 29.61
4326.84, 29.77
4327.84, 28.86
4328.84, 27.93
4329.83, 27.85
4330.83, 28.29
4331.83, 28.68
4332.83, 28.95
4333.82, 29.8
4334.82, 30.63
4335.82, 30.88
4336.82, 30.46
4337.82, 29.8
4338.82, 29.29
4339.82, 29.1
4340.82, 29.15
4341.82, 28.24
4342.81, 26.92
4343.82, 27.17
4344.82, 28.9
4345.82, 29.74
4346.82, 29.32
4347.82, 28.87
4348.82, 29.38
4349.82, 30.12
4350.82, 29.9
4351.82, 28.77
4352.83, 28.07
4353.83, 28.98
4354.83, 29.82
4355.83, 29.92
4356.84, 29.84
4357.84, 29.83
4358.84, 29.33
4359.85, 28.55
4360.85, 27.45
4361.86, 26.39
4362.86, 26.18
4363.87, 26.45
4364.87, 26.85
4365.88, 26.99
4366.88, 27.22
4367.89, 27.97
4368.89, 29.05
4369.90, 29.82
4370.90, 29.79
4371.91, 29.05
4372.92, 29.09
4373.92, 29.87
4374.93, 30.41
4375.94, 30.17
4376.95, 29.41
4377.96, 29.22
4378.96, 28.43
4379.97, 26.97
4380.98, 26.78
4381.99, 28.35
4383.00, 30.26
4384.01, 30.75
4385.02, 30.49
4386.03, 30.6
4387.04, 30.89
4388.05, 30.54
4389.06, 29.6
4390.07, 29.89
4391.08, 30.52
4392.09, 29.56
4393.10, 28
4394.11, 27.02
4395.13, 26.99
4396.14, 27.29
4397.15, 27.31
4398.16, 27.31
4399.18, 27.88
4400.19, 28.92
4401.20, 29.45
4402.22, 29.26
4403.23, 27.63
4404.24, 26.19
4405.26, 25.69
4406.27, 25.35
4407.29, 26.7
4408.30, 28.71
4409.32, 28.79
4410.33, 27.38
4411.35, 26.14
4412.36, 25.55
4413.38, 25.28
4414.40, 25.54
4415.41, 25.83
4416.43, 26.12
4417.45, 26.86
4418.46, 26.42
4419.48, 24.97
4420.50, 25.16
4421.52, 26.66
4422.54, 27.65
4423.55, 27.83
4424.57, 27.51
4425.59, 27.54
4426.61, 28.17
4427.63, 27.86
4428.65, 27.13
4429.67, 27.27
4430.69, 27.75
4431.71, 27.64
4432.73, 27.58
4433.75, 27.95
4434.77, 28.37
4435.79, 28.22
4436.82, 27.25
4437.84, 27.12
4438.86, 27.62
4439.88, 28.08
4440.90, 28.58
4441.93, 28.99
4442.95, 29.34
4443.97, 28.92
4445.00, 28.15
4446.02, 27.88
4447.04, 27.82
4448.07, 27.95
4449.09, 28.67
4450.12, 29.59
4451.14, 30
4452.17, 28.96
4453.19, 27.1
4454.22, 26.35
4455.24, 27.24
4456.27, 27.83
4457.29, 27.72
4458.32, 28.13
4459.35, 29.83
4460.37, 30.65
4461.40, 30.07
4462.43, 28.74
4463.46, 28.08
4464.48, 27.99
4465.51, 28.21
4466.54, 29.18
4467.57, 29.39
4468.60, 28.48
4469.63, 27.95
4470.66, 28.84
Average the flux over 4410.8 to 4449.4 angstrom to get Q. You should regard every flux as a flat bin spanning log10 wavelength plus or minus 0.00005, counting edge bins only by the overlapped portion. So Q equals 27.3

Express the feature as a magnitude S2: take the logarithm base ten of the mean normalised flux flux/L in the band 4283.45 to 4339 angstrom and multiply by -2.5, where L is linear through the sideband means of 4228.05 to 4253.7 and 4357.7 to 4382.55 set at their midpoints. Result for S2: 0.05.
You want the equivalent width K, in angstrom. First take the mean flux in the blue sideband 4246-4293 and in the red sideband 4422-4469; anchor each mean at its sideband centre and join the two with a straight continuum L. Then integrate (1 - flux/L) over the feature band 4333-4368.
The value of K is 1.6 angstrom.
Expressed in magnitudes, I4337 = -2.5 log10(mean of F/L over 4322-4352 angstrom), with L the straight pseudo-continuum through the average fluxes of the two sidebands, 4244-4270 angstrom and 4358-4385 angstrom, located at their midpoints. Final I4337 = 0.03 mag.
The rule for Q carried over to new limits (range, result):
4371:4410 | 28.7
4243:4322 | 31.5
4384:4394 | 29.9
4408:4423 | 26.4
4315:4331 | 29.4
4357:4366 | 27.7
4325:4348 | 29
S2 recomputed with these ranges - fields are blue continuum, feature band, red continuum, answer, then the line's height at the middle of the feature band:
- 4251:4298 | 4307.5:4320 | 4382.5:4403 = -0.015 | 30.6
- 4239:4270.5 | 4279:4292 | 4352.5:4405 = 0.042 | 32.2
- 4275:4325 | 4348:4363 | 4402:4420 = -0.015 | 28.5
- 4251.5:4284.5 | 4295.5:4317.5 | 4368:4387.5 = 0.006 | 30.8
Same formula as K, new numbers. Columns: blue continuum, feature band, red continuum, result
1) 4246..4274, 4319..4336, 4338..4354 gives 0.34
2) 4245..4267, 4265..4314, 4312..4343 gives 1.52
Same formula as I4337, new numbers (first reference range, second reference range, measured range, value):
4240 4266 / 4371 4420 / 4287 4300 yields 0.06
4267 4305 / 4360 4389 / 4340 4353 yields 0.02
